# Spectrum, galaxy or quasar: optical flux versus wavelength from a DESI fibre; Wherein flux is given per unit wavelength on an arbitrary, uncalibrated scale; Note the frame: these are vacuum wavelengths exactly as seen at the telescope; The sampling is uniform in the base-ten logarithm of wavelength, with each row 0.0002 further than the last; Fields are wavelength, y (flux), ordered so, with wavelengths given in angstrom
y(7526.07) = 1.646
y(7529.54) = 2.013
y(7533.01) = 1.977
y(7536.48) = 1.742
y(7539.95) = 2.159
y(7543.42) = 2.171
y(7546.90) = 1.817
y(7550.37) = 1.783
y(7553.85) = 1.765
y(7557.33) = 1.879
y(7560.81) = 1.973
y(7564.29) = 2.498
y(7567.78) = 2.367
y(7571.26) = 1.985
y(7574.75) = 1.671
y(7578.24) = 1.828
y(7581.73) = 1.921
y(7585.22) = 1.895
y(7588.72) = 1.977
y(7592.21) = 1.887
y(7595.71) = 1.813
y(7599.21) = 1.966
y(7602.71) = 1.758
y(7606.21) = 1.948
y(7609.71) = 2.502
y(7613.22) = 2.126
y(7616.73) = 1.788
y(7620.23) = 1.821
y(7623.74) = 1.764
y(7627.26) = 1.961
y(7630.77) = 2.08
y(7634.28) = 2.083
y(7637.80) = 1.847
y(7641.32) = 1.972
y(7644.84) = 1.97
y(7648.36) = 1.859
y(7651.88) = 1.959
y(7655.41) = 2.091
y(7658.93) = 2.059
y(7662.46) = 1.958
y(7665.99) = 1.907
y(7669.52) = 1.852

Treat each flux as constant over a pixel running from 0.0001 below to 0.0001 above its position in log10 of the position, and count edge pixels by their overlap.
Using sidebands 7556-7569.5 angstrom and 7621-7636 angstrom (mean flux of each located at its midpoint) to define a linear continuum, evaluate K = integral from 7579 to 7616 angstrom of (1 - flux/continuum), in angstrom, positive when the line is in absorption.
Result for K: 1.7 angstrom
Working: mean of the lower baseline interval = 2.19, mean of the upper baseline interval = 1.96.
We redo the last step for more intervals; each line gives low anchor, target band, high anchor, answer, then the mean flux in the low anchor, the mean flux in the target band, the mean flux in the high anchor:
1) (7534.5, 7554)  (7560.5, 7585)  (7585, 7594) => -1.38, 1.92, 2.03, 1.92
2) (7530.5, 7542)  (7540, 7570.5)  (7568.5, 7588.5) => -1.62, 1.97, 2.04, 1.89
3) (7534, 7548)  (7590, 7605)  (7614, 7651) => 0.62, 1.98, 1.86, 1.92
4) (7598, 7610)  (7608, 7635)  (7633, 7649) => -0.56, 1.99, 2.01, 1.95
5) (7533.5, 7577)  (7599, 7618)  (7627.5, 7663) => -0.37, 1.98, 2.02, 1.99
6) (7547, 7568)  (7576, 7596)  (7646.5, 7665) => 1.10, 2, 1.89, 1.98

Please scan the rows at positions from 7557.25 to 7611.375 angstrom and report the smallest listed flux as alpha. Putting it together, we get 1.671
